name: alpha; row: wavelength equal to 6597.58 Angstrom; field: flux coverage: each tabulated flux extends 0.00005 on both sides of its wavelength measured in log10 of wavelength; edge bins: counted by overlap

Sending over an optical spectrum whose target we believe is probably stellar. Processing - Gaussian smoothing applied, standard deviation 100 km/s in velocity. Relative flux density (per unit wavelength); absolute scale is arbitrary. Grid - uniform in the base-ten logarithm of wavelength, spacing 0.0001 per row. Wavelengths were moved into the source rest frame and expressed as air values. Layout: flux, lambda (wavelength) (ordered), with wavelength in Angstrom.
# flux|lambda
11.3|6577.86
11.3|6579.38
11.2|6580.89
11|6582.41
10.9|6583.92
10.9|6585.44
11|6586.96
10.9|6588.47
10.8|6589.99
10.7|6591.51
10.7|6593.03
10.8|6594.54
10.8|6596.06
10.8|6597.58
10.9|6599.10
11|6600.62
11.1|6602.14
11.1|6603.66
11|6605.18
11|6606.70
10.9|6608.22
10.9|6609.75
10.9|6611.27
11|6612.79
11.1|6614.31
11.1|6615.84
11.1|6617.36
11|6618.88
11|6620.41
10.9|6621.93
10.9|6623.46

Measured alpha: 10.8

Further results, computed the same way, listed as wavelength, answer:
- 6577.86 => 11.3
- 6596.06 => 10.8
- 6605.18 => 11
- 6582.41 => 11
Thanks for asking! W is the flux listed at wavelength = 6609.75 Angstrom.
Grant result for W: 10.9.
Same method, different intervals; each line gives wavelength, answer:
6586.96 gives 11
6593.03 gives 10.7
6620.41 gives 11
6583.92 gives 10.9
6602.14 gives 11.1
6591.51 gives 10.7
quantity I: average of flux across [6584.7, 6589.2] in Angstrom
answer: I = 10.9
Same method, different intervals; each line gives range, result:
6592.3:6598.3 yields 10.8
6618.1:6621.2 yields 11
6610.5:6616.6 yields 11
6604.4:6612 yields 10.9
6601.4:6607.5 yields 11.1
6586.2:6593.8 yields 10.8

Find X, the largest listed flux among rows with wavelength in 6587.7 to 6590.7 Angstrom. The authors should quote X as 10.9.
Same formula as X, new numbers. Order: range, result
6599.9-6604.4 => 11.1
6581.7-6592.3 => 11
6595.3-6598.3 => 10.8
